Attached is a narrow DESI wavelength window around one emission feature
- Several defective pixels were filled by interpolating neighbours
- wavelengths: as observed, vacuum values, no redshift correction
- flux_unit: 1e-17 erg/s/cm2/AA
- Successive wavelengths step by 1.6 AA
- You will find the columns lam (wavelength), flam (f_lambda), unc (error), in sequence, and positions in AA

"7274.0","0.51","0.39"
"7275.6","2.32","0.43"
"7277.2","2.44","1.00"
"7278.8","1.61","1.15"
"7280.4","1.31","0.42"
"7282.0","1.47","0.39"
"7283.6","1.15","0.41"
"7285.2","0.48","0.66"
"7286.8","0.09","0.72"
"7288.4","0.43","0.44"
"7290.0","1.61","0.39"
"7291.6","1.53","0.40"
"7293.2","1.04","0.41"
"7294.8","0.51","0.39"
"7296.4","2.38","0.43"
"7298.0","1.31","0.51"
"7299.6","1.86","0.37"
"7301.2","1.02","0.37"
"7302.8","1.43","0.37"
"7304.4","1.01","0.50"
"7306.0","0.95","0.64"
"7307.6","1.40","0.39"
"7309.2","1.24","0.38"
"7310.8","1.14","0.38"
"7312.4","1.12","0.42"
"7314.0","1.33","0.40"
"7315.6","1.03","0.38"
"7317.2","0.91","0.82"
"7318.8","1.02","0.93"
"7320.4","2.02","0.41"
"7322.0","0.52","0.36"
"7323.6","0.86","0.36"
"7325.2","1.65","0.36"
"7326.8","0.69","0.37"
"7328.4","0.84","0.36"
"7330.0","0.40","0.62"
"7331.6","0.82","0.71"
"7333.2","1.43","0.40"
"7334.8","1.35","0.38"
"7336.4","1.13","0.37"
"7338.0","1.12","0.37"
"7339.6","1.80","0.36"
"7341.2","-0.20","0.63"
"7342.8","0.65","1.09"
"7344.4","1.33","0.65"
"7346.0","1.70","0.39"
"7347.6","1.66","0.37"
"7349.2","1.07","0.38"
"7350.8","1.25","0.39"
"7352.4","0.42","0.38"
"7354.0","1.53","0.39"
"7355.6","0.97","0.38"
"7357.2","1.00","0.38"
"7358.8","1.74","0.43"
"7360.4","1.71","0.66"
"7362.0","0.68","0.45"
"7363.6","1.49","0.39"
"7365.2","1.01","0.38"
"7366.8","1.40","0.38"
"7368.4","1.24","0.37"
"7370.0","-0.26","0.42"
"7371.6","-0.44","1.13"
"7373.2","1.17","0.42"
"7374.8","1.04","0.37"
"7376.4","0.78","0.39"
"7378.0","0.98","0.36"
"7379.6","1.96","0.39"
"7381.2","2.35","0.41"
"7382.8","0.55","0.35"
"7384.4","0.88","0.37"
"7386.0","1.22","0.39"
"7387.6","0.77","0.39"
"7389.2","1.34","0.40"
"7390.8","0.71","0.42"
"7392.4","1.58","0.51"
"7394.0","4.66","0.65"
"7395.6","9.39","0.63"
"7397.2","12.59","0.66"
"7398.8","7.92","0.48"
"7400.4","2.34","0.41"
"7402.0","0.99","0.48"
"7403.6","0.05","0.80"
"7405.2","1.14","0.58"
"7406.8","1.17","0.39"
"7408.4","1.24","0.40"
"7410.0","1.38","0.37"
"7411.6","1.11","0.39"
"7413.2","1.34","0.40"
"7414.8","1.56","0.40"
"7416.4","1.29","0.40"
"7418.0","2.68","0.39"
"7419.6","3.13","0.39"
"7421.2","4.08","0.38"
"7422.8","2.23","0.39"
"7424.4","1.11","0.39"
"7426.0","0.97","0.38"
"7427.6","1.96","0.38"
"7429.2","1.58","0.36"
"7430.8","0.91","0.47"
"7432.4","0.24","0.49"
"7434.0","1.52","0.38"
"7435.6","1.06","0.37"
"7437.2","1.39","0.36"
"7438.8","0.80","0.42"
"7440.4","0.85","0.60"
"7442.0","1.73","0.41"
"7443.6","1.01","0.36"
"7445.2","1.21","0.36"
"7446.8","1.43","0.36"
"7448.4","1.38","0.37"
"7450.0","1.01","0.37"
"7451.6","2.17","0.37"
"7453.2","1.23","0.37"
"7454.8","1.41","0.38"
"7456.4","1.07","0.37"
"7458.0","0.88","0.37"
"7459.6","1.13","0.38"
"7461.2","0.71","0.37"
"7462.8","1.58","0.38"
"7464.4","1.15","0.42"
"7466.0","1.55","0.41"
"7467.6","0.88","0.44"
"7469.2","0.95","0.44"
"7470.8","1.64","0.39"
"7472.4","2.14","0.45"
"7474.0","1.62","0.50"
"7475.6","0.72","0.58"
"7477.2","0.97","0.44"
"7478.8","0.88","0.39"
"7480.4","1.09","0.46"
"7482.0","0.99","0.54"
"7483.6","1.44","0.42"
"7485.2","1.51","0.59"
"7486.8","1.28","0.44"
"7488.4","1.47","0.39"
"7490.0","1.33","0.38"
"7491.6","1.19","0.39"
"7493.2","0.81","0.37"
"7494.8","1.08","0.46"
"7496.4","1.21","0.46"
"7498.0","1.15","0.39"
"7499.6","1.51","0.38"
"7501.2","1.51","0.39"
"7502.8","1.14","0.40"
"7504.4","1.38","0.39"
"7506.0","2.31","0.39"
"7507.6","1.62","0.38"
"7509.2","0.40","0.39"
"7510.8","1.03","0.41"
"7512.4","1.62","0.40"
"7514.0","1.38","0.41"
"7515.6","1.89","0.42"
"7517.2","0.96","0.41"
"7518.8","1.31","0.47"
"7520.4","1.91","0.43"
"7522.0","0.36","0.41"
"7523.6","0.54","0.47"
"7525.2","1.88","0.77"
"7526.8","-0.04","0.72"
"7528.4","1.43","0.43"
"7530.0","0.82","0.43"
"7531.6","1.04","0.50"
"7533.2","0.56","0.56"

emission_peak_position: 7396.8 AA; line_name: H-alpha 6563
